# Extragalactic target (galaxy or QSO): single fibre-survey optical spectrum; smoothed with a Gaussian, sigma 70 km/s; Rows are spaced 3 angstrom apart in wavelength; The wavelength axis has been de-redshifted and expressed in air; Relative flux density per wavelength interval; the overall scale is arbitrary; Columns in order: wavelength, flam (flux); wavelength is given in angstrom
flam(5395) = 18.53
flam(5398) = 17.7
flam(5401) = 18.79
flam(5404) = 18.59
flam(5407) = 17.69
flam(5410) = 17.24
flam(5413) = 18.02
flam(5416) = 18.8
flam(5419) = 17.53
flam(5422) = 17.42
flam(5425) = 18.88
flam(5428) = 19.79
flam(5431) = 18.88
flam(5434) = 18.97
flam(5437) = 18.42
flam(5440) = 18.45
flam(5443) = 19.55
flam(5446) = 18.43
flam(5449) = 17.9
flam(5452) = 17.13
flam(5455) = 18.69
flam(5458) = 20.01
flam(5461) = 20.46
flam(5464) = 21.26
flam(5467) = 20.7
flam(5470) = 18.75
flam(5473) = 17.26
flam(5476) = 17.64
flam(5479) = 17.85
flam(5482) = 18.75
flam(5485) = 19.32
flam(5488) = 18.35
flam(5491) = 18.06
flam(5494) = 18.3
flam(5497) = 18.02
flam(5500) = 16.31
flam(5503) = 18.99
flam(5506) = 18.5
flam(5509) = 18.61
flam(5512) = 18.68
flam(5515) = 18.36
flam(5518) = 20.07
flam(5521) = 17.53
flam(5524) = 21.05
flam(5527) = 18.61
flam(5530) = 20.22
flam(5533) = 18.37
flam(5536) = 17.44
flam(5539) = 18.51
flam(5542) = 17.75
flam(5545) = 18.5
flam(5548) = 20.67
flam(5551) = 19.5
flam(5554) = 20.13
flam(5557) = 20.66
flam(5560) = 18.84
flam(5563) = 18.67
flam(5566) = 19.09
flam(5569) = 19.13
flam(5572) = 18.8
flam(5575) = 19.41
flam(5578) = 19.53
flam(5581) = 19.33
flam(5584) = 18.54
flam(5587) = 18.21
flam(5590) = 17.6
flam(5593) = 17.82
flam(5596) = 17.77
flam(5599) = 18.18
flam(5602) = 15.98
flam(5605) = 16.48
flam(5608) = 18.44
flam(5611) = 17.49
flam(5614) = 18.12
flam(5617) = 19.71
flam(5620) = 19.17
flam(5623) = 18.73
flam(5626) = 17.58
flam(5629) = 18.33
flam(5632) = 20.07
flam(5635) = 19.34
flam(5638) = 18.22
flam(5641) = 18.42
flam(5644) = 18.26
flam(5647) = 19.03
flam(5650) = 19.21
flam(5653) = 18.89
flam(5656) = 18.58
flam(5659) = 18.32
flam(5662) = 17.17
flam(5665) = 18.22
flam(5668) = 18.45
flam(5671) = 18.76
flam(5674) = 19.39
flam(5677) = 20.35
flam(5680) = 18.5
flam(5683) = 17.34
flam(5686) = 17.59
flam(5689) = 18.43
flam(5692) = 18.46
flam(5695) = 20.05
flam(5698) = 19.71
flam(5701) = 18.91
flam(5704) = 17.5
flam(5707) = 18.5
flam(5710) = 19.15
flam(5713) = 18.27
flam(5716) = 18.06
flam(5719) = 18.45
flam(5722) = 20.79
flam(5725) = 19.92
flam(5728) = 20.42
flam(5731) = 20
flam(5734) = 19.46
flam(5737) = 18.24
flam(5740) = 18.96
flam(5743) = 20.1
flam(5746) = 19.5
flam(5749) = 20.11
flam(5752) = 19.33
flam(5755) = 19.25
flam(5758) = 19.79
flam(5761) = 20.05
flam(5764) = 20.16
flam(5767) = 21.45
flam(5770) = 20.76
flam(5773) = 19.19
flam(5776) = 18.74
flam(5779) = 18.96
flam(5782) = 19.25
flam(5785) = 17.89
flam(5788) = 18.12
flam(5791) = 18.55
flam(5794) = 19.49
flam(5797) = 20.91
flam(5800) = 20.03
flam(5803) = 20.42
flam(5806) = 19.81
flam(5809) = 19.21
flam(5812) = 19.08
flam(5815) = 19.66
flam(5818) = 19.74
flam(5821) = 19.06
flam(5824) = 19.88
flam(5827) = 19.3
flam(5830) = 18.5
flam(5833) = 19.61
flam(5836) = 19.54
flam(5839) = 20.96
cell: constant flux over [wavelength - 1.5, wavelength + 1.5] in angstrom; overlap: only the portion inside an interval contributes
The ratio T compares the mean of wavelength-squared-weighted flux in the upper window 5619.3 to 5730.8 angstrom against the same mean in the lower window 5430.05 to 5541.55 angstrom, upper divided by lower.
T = 1.1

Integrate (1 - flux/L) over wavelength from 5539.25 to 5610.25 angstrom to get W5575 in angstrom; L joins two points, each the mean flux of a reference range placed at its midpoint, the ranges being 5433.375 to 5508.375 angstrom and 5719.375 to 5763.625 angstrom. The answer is 1.5 angstrom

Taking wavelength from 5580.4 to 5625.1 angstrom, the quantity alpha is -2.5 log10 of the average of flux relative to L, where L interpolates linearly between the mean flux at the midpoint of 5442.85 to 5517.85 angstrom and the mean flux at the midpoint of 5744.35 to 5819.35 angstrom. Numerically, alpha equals 0.06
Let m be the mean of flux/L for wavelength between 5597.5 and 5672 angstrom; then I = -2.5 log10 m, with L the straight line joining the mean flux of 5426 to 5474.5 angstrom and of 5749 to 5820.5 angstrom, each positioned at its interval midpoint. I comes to 0.06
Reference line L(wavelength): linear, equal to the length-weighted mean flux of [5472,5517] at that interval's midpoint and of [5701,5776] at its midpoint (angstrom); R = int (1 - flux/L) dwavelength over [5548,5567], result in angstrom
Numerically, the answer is -1.1 angstrom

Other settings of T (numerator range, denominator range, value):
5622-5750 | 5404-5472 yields 1.10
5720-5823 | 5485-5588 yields 1.13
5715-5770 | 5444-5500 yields 1.16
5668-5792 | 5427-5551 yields 1.11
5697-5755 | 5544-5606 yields 1.08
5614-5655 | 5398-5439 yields 1.11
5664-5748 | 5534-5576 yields 1.05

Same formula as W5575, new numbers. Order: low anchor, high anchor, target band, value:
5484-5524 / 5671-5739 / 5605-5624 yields 0.3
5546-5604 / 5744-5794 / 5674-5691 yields 0.6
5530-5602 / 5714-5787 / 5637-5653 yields 0.4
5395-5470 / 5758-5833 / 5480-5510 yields 0.9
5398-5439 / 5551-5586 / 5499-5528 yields 0.4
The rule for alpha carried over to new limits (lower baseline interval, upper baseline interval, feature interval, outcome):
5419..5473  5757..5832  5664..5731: 0.03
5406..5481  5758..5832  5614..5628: 0.02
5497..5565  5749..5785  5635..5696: 0.04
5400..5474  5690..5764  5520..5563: -0.01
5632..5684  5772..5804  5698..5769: -0.02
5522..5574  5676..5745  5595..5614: 0.10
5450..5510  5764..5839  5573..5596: 0.02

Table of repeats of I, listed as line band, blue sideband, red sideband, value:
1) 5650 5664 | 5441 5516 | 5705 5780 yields 0.05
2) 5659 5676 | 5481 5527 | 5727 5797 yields 0.04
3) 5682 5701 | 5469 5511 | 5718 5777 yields 0.04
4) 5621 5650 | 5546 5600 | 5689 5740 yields 0.02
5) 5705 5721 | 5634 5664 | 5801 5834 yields 0.02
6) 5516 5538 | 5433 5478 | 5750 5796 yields 0.00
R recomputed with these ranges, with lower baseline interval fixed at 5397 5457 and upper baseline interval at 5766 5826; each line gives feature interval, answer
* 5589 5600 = 0.6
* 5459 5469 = -1.2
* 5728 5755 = -0.2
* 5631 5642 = 0.0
